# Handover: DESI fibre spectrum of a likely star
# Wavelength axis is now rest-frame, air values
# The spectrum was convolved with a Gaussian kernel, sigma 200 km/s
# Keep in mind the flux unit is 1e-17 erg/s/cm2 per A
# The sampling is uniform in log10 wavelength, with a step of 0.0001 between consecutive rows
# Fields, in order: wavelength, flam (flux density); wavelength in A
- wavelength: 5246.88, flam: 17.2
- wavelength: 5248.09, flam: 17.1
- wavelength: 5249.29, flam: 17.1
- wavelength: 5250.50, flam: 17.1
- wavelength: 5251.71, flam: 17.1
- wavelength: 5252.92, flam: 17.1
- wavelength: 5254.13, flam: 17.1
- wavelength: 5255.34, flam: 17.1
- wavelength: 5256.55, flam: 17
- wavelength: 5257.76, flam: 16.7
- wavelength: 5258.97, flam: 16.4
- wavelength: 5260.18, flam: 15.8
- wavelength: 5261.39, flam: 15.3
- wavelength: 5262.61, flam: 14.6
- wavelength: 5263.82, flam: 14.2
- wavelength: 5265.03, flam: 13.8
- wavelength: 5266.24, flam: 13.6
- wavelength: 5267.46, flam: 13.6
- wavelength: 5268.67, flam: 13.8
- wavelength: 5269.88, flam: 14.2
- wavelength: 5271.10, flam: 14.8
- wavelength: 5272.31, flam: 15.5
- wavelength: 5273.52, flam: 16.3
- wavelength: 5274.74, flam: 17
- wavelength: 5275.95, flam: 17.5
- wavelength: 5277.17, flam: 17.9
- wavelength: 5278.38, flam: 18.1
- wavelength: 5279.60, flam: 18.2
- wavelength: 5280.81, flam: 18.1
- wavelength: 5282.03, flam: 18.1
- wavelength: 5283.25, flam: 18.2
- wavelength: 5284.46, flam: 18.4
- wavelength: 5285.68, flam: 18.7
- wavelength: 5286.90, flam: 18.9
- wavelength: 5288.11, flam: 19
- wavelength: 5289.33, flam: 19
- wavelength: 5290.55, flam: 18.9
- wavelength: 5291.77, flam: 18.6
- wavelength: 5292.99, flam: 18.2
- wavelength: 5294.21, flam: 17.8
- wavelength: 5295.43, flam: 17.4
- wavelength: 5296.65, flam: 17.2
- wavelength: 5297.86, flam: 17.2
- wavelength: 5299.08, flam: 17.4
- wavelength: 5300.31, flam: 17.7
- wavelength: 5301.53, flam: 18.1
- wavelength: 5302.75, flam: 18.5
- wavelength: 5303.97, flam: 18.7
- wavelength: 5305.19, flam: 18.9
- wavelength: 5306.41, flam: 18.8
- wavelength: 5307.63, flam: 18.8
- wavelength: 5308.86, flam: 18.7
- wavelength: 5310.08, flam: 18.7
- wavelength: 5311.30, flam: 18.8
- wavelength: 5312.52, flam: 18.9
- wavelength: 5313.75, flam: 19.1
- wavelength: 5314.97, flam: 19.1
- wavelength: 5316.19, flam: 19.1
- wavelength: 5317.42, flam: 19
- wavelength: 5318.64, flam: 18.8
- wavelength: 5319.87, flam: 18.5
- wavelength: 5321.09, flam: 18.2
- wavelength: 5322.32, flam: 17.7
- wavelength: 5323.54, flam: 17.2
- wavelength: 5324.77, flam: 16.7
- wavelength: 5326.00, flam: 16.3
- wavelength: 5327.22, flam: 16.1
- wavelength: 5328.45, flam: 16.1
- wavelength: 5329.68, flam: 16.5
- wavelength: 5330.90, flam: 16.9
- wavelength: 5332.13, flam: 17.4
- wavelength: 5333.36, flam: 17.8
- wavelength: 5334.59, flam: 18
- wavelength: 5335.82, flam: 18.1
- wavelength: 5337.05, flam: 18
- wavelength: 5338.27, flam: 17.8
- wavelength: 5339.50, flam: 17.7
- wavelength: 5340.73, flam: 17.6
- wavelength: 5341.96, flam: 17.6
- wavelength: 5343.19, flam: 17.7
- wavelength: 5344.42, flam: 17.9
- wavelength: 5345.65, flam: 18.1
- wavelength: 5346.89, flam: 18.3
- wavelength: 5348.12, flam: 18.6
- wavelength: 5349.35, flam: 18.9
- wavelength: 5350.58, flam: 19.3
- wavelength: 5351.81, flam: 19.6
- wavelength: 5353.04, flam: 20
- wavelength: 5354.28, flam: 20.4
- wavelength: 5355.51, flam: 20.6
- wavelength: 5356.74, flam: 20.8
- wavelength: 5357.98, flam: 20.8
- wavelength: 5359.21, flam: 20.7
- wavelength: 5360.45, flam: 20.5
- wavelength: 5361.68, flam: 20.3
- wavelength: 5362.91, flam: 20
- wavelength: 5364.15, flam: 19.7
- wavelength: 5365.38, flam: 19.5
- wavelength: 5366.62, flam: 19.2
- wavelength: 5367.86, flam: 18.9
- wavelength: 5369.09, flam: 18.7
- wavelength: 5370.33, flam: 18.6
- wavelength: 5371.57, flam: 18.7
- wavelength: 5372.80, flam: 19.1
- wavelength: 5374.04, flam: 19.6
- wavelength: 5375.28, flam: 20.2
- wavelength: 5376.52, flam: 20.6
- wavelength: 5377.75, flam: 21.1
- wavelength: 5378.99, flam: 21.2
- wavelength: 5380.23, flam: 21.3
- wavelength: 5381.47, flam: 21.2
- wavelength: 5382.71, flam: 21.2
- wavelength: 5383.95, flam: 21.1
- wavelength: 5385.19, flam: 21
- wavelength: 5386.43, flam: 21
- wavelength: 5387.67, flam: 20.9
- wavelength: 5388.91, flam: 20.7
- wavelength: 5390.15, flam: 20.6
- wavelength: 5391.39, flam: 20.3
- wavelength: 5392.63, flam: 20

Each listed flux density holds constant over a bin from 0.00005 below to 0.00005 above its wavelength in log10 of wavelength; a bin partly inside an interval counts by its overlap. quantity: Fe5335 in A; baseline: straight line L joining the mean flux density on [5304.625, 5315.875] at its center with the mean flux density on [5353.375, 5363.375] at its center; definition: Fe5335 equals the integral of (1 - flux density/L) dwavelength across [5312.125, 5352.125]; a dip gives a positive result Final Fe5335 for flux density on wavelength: 3.4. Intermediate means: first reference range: 18.9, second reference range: 20.5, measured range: 17.9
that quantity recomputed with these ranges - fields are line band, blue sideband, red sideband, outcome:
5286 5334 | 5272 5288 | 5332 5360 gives 0.53 A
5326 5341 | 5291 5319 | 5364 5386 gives 1.42 A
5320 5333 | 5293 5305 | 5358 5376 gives 1.09 A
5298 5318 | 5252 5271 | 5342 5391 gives -1.43 A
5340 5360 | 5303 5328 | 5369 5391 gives 0.26 A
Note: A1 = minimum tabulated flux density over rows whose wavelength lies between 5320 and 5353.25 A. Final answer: 16.1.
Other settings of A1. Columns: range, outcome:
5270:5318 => 14.8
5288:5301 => 17.2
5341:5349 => 17.6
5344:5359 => 17.9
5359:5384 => 18.6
